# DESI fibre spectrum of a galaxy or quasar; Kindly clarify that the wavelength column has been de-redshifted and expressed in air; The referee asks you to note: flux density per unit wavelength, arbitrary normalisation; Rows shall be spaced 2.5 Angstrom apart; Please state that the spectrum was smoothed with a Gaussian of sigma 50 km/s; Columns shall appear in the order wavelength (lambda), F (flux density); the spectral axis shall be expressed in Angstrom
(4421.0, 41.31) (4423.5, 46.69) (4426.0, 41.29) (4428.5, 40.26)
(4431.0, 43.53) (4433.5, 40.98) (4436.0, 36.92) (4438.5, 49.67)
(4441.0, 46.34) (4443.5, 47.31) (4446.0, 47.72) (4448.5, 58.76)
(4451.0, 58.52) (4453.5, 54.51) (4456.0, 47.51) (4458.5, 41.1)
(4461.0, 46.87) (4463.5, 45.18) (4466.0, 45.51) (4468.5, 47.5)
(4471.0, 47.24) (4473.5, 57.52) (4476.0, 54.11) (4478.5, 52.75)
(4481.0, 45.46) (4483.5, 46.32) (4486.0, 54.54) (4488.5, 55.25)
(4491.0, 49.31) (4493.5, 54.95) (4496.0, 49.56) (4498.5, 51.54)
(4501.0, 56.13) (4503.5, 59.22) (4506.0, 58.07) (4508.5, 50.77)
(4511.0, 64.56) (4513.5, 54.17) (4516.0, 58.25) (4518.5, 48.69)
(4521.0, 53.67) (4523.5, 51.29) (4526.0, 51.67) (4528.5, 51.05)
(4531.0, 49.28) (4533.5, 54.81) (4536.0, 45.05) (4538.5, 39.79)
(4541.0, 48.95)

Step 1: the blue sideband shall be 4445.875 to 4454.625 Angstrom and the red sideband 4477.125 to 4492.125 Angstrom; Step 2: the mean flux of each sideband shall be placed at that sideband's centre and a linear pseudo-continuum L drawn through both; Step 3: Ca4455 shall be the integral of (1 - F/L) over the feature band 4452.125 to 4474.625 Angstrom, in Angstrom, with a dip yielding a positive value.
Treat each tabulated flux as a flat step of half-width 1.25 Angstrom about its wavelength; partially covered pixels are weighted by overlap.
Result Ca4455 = 2.4 Angstrom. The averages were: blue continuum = 55.8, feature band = 48.1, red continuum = 50.6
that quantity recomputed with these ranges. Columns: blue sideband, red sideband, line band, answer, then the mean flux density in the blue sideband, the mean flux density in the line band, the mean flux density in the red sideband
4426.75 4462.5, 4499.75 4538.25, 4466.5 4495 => -0.6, 47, 51.2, 53.4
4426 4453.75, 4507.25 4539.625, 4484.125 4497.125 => -0.6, 47.1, 52.4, 51.8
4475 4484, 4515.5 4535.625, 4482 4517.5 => -2.6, 49.8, 54.4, 51.8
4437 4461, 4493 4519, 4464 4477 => 0.5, 49.9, 50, 55.3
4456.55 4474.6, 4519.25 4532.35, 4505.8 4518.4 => -1.5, 47.2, 56.3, 51.3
